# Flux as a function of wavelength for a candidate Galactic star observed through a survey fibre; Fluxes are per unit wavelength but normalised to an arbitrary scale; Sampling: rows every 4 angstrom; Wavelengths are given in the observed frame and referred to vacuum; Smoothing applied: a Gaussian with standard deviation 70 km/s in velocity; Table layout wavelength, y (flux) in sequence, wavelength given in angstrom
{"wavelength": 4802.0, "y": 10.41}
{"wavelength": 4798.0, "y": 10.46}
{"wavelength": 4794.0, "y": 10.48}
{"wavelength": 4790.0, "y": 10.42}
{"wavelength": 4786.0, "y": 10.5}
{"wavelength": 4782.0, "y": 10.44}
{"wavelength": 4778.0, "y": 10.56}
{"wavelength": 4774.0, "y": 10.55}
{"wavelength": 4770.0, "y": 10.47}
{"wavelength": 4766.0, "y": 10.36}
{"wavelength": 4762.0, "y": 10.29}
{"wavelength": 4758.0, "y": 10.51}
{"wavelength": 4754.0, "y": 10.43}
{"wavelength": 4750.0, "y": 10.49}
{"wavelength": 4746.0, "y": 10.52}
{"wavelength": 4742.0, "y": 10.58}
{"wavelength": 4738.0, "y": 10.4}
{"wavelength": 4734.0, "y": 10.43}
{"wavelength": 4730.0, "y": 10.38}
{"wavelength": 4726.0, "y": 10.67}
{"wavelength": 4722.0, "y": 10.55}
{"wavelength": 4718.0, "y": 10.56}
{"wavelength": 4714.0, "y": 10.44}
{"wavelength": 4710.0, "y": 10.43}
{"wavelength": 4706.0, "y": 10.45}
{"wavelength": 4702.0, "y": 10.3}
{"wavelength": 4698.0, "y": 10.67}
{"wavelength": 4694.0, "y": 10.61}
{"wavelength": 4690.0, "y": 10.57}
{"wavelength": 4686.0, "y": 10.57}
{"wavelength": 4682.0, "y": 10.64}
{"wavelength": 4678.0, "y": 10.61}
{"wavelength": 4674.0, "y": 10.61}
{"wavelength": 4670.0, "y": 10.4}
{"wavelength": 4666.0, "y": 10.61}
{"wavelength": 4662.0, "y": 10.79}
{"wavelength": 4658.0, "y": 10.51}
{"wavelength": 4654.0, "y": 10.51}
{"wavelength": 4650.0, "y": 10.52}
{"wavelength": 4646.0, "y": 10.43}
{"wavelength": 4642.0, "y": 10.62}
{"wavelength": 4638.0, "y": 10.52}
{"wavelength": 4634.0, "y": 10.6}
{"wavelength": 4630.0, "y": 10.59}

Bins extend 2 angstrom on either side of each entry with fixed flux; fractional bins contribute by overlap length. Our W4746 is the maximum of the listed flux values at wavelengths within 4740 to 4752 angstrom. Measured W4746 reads 10.58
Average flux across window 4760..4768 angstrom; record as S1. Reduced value 10.3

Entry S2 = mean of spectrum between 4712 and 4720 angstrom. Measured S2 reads 10.5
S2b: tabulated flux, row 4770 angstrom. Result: 10.47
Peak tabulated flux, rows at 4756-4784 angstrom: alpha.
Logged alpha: 10.56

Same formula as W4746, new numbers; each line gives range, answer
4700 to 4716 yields 10.45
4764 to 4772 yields 10.47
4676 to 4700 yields 10.67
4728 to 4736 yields 10.43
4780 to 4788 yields 10.5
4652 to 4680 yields 10.79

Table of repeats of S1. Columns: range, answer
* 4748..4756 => 10.5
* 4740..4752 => 10.5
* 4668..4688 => 10.6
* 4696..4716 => 10.5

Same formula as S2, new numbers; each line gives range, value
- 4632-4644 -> 10.6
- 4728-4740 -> 10.4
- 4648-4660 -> 10.5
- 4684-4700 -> 10.6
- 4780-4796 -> 10.5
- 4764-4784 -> 10.5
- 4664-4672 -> 10.5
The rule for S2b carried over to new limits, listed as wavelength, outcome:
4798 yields 10.46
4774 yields 10.55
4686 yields 10.57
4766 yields 10.36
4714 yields 10.44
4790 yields 10.42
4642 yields 10.62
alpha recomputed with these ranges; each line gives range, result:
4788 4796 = 10.48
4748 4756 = 10.49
